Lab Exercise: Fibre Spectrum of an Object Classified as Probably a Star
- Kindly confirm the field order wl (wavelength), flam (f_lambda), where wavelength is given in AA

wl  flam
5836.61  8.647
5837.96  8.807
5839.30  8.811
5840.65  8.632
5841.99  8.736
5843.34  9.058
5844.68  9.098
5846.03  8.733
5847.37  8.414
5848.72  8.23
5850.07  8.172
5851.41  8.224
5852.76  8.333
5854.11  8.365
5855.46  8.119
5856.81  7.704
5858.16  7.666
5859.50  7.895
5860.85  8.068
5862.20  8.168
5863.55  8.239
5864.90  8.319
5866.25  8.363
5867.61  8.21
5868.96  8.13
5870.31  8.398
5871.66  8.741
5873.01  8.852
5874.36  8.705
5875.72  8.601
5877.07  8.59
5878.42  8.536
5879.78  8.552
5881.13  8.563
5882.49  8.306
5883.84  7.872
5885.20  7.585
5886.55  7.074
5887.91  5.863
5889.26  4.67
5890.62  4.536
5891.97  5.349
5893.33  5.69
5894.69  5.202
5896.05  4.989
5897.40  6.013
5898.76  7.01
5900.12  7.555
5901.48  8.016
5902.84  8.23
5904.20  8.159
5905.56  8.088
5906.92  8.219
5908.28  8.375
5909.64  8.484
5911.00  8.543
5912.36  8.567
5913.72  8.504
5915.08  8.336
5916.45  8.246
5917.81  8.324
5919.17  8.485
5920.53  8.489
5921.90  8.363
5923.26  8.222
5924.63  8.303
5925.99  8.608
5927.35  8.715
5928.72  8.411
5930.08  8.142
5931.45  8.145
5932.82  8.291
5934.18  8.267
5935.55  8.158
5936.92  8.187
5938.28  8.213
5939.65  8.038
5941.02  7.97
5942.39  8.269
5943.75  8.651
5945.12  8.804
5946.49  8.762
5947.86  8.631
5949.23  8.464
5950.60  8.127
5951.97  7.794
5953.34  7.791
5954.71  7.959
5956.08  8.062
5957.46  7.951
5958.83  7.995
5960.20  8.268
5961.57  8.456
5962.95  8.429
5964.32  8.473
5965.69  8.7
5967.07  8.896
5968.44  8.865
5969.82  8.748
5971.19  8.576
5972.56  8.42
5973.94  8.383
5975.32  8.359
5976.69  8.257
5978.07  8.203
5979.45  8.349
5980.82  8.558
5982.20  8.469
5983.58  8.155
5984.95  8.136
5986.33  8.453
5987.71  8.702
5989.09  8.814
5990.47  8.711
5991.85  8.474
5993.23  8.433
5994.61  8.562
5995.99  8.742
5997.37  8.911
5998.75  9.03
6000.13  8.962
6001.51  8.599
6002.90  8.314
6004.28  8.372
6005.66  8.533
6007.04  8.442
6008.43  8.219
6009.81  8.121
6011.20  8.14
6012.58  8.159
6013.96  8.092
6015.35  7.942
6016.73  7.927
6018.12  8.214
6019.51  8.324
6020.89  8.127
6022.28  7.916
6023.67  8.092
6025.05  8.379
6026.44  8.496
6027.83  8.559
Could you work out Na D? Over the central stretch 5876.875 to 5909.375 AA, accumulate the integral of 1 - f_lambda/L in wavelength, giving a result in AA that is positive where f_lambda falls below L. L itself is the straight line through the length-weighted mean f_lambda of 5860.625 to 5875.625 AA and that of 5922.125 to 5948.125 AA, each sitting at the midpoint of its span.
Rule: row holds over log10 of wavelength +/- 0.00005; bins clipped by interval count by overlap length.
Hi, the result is 4.9 AA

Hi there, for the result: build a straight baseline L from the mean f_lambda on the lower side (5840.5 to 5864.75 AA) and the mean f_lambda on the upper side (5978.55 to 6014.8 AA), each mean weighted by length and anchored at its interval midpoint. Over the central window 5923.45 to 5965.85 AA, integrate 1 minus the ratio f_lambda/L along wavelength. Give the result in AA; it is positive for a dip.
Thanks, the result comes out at 0.7 AA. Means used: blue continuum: 8.32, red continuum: 8.48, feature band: 8.29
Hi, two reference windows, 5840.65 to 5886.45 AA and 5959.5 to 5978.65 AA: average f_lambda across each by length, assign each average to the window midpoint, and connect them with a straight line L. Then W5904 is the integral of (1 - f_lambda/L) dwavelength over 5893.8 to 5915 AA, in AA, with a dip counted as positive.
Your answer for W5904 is 2.0 AA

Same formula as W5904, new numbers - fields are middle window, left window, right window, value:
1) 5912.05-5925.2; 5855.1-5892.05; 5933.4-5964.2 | -0.5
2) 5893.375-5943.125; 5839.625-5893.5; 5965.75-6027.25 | 1.0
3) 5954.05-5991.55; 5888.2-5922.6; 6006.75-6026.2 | -2.8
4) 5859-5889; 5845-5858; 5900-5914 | 0.5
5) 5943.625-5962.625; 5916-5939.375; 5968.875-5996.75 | 0.3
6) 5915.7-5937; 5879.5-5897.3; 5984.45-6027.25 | -3.9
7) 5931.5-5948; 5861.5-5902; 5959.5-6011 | -0.6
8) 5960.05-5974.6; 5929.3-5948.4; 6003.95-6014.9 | -0.5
